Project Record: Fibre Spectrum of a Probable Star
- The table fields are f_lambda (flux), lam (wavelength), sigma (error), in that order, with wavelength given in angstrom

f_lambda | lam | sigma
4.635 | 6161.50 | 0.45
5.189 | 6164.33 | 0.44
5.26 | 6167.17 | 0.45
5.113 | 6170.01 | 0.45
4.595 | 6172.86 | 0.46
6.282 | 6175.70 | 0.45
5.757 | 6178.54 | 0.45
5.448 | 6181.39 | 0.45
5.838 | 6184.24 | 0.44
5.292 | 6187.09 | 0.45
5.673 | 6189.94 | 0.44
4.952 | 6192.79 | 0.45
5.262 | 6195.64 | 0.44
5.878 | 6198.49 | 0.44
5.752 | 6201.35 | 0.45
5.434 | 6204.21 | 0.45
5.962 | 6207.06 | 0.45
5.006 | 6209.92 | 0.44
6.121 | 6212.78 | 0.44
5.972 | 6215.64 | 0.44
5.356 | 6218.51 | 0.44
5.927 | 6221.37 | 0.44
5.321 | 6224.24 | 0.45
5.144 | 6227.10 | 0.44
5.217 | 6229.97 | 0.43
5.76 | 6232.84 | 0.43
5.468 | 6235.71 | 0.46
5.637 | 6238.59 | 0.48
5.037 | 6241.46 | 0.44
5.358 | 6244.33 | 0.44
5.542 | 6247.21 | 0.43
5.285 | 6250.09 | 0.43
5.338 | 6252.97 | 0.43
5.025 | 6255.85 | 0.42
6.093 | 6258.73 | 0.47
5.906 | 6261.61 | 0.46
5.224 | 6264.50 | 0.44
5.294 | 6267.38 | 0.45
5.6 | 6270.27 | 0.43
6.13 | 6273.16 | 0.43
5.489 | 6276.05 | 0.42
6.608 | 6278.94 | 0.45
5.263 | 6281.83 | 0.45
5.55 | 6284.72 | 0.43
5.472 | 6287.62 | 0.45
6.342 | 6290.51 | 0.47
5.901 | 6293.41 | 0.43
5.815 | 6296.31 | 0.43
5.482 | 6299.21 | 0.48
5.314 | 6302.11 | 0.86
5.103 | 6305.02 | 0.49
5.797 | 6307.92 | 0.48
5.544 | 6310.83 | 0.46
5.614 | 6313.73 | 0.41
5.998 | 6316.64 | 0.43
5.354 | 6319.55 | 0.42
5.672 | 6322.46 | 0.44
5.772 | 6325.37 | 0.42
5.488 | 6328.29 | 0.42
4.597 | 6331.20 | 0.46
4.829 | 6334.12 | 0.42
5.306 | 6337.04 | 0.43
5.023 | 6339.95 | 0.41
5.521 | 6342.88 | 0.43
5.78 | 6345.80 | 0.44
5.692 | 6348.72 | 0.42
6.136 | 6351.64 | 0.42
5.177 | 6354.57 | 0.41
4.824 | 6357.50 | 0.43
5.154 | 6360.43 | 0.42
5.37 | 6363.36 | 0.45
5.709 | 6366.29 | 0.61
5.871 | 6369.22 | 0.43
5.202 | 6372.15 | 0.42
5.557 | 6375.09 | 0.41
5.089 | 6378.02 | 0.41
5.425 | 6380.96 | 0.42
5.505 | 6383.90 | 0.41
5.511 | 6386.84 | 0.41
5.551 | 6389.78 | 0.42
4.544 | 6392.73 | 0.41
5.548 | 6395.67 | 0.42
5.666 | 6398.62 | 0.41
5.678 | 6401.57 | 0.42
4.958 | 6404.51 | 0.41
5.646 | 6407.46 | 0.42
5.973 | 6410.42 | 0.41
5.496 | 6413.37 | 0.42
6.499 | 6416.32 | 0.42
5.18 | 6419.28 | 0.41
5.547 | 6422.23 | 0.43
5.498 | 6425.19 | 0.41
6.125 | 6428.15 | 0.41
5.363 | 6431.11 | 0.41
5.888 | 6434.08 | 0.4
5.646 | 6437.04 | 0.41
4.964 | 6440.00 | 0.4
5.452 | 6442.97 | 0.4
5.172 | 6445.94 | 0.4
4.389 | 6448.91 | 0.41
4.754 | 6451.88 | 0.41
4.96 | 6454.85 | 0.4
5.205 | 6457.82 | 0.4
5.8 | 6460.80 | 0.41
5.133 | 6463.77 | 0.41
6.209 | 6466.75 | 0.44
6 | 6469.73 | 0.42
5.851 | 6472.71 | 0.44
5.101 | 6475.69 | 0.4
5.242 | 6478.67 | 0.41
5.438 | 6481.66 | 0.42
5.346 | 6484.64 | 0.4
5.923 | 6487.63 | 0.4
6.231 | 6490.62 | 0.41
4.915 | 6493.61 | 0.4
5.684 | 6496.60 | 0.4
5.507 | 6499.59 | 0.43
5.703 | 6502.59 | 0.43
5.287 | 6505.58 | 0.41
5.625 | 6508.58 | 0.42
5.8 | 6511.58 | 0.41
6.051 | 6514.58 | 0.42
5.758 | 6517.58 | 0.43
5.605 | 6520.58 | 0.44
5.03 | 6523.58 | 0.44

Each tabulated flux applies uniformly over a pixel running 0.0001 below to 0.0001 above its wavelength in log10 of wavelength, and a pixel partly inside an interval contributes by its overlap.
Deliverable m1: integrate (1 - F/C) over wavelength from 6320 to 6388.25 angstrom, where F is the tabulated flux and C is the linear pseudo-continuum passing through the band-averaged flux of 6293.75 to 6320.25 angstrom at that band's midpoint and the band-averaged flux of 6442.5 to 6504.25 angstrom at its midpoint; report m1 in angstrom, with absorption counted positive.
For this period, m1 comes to 1.7 angstrom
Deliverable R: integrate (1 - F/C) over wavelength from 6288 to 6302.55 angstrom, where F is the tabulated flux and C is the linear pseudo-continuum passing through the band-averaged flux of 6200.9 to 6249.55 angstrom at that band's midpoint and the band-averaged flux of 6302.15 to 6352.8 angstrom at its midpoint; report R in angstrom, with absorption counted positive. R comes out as -0.8 angstrom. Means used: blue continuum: 5.52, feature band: 5.78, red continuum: 5.48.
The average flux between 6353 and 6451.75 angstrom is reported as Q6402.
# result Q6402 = 5.42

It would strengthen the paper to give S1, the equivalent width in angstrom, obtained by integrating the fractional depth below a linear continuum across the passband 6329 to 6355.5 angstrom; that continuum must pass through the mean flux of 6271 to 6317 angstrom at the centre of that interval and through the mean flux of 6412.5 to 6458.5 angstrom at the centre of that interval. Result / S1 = 1.17 angstrom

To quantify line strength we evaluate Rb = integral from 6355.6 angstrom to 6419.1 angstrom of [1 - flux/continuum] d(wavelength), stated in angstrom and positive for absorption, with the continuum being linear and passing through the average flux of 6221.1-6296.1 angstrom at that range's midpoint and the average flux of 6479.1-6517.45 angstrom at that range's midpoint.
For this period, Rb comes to 1.6 angstrom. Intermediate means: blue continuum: 5.57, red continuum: 5.62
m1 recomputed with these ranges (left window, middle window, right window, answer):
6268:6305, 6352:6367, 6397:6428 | 1.0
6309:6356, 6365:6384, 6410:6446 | 0.2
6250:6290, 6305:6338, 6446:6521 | 0.9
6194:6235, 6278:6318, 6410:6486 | -1.1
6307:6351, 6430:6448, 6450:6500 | 0.3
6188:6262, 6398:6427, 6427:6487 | -1.0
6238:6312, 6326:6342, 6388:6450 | 1.3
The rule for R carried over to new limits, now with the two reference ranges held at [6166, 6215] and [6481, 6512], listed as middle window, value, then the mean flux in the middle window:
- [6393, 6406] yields 0.4 angstrom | 5.38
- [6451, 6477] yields 0.5 angstrom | 5.47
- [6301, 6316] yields 0.1 angstrom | 5.51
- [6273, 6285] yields -0.6 angstrom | 5.8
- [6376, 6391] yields 0.4 angstrom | 5.42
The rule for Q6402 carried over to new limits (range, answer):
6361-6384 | 5.45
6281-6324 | 5.62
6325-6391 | 5.39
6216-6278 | 5.5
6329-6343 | 5.03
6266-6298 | 5.77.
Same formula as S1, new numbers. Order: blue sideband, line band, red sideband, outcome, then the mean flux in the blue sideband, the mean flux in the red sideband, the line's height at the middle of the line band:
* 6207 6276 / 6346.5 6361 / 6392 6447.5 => 0.2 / 5.52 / 5.53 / 5.53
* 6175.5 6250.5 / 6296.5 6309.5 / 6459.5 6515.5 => 0.2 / 5.53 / 5.62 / 5.56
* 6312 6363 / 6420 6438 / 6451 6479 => -0.7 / 5.41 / 5.45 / 5.44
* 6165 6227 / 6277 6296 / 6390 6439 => -1.0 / 5.52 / 5.57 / 5.54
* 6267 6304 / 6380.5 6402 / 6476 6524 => 0.9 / 5.72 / 5.57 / 5.65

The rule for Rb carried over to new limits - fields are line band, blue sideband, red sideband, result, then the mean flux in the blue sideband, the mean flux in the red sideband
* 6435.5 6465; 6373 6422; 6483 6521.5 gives 2.22 angstrom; 5.49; 5.65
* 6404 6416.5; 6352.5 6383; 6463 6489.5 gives -0.55 angstrom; 5.36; 5.6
